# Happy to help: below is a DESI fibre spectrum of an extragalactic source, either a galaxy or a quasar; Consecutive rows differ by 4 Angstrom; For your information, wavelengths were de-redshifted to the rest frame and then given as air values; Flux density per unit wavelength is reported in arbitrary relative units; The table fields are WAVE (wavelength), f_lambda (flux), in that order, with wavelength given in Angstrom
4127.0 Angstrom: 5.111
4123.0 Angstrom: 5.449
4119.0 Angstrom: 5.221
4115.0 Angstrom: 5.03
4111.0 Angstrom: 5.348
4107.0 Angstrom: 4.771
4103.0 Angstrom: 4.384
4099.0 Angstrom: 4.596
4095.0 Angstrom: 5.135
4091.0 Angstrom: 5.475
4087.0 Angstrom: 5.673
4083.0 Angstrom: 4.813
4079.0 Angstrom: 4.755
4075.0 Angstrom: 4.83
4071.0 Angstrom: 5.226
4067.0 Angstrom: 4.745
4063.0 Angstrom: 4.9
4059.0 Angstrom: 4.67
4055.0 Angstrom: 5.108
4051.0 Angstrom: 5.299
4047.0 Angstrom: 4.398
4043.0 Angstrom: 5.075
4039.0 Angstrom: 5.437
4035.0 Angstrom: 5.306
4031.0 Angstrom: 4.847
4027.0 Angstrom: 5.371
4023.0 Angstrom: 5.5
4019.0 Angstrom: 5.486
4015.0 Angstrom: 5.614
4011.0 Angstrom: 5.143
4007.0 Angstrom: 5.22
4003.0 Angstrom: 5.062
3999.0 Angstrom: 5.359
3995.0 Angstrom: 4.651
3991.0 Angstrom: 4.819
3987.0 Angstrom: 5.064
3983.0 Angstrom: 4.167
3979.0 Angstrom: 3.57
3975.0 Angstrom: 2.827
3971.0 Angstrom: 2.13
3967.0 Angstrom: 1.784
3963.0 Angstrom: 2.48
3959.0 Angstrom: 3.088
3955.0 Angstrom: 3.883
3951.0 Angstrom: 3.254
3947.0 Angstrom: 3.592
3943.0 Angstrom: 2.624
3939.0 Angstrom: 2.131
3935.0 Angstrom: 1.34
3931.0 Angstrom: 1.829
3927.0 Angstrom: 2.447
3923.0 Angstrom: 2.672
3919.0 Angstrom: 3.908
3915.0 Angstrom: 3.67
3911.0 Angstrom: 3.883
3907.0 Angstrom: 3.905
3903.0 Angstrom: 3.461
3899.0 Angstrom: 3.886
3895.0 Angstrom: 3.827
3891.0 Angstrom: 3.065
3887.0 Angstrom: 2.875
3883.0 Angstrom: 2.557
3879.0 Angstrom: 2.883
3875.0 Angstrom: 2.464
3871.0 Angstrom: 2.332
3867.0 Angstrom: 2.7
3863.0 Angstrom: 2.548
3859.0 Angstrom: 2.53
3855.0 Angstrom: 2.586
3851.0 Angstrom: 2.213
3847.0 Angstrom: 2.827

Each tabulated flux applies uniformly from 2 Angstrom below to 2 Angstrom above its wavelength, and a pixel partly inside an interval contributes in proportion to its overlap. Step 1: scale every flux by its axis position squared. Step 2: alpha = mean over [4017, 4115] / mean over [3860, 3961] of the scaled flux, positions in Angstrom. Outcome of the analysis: 1.82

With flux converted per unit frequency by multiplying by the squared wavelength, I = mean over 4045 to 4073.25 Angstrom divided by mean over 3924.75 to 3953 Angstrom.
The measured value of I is 2.12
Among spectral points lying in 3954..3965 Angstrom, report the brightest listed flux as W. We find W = 3.883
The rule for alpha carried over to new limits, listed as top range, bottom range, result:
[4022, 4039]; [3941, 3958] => 1.65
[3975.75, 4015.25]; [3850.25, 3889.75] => 1.96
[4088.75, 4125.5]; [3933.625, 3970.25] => 2.03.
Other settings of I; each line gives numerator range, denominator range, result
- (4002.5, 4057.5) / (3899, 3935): 1.75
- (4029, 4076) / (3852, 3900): 1.93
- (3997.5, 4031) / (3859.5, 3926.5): 1.80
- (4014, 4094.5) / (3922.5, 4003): 1.65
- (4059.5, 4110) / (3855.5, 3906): 1.86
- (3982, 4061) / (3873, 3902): 1.76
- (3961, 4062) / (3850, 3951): 1.68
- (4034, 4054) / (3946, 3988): 1.65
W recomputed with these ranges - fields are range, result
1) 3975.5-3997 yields 5.064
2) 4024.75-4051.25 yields 5.437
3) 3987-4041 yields 5.614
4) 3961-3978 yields 2.827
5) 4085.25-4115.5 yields 5.673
